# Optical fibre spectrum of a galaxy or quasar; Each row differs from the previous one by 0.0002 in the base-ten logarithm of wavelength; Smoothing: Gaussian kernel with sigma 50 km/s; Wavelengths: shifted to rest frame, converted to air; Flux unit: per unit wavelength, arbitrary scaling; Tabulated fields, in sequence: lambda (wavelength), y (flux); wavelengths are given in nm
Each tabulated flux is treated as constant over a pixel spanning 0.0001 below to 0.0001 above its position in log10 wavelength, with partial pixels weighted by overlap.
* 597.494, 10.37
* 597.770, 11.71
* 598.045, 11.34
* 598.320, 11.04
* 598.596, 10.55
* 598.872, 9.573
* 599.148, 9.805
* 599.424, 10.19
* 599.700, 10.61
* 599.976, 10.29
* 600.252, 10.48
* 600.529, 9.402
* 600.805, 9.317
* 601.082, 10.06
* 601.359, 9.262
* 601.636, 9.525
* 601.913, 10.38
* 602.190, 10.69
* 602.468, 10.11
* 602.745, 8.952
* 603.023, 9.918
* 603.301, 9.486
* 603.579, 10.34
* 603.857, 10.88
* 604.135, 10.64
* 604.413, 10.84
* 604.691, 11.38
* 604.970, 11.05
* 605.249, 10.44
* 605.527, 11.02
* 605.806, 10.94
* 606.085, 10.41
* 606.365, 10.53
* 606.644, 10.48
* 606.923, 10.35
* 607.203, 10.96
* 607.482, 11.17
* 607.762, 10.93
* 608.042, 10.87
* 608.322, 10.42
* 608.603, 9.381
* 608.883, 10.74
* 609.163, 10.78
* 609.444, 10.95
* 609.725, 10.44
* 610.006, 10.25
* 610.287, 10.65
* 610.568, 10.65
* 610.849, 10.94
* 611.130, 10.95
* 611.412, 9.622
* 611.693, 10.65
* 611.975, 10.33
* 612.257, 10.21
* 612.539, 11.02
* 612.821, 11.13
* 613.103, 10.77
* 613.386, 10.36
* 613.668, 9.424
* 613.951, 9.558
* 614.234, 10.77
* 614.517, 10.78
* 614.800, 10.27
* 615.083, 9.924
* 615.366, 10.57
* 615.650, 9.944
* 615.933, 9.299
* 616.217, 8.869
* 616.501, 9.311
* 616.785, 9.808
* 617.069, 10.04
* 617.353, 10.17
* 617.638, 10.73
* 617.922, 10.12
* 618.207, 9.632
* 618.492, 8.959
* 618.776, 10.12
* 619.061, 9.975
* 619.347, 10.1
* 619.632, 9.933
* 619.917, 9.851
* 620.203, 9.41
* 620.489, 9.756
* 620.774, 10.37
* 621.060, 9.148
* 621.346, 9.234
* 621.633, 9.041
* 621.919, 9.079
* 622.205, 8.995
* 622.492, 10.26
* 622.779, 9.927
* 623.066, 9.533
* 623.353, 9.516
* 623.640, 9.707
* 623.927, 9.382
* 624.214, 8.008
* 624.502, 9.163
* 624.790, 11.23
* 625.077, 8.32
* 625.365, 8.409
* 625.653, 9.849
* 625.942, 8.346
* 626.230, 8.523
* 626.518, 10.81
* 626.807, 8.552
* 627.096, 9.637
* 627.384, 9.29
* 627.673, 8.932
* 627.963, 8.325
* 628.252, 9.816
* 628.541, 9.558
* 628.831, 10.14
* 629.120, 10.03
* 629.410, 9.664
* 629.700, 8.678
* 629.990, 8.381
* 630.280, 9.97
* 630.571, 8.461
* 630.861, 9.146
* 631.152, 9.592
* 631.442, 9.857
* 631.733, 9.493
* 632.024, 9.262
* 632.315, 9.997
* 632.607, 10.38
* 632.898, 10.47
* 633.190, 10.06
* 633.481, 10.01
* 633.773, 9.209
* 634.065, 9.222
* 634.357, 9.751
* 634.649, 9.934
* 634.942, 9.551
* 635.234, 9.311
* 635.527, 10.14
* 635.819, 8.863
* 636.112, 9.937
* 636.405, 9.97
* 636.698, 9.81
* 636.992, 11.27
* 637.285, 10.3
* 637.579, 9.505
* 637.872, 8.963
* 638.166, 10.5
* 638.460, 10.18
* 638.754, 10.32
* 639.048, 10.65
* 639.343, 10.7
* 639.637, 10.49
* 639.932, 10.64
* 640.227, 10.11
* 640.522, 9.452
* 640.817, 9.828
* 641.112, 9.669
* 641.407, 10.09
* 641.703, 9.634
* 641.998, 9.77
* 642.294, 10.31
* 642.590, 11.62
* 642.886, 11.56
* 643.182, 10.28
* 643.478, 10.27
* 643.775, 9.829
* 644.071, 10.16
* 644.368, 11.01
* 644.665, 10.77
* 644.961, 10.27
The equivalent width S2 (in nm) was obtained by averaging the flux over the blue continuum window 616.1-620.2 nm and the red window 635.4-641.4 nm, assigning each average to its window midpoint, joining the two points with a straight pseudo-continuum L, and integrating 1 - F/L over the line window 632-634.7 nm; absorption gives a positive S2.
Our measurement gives 0.04 nm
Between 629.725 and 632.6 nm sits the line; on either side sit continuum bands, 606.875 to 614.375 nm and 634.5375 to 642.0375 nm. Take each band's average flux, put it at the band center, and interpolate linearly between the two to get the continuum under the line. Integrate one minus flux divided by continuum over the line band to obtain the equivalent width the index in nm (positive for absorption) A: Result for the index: 0.21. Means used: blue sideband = 10.5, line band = 9.37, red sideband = 9.99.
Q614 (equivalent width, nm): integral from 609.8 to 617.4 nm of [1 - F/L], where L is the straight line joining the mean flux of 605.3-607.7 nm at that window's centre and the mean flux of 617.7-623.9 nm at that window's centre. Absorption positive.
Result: -0.024 nm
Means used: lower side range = 10.7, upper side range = 9.66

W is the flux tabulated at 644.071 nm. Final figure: 10.16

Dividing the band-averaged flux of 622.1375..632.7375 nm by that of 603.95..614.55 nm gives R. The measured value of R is 0.9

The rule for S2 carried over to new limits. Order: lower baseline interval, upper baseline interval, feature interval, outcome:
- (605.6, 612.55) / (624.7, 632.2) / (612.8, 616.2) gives 0.02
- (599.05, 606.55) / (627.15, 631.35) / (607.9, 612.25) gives -0.22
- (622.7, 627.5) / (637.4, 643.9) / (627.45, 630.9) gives 0.10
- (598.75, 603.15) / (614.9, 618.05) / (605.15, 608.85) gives -0.26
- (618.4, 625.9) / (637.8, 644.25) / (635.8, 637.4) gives -0.01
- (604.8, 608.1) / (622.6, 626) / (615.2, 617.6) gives 0.04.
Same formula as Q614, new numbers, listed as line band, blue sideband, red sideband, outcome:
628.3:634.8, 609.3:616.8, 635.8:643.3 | 0.39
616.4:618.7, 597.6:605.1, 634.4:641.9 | 0.07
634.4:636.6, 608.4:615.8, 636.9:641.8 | 0.11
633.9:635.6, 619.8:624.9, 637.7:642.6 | 0.05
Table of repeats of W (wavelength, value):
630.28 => 9.97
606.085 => 10.41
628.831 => 10.14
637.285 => 10.3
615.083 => 9.924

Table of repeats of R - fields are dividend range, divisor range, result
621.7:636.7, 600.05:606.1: 0.92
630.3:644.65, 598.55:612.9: 0.96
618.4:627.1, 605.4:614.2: 0.90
